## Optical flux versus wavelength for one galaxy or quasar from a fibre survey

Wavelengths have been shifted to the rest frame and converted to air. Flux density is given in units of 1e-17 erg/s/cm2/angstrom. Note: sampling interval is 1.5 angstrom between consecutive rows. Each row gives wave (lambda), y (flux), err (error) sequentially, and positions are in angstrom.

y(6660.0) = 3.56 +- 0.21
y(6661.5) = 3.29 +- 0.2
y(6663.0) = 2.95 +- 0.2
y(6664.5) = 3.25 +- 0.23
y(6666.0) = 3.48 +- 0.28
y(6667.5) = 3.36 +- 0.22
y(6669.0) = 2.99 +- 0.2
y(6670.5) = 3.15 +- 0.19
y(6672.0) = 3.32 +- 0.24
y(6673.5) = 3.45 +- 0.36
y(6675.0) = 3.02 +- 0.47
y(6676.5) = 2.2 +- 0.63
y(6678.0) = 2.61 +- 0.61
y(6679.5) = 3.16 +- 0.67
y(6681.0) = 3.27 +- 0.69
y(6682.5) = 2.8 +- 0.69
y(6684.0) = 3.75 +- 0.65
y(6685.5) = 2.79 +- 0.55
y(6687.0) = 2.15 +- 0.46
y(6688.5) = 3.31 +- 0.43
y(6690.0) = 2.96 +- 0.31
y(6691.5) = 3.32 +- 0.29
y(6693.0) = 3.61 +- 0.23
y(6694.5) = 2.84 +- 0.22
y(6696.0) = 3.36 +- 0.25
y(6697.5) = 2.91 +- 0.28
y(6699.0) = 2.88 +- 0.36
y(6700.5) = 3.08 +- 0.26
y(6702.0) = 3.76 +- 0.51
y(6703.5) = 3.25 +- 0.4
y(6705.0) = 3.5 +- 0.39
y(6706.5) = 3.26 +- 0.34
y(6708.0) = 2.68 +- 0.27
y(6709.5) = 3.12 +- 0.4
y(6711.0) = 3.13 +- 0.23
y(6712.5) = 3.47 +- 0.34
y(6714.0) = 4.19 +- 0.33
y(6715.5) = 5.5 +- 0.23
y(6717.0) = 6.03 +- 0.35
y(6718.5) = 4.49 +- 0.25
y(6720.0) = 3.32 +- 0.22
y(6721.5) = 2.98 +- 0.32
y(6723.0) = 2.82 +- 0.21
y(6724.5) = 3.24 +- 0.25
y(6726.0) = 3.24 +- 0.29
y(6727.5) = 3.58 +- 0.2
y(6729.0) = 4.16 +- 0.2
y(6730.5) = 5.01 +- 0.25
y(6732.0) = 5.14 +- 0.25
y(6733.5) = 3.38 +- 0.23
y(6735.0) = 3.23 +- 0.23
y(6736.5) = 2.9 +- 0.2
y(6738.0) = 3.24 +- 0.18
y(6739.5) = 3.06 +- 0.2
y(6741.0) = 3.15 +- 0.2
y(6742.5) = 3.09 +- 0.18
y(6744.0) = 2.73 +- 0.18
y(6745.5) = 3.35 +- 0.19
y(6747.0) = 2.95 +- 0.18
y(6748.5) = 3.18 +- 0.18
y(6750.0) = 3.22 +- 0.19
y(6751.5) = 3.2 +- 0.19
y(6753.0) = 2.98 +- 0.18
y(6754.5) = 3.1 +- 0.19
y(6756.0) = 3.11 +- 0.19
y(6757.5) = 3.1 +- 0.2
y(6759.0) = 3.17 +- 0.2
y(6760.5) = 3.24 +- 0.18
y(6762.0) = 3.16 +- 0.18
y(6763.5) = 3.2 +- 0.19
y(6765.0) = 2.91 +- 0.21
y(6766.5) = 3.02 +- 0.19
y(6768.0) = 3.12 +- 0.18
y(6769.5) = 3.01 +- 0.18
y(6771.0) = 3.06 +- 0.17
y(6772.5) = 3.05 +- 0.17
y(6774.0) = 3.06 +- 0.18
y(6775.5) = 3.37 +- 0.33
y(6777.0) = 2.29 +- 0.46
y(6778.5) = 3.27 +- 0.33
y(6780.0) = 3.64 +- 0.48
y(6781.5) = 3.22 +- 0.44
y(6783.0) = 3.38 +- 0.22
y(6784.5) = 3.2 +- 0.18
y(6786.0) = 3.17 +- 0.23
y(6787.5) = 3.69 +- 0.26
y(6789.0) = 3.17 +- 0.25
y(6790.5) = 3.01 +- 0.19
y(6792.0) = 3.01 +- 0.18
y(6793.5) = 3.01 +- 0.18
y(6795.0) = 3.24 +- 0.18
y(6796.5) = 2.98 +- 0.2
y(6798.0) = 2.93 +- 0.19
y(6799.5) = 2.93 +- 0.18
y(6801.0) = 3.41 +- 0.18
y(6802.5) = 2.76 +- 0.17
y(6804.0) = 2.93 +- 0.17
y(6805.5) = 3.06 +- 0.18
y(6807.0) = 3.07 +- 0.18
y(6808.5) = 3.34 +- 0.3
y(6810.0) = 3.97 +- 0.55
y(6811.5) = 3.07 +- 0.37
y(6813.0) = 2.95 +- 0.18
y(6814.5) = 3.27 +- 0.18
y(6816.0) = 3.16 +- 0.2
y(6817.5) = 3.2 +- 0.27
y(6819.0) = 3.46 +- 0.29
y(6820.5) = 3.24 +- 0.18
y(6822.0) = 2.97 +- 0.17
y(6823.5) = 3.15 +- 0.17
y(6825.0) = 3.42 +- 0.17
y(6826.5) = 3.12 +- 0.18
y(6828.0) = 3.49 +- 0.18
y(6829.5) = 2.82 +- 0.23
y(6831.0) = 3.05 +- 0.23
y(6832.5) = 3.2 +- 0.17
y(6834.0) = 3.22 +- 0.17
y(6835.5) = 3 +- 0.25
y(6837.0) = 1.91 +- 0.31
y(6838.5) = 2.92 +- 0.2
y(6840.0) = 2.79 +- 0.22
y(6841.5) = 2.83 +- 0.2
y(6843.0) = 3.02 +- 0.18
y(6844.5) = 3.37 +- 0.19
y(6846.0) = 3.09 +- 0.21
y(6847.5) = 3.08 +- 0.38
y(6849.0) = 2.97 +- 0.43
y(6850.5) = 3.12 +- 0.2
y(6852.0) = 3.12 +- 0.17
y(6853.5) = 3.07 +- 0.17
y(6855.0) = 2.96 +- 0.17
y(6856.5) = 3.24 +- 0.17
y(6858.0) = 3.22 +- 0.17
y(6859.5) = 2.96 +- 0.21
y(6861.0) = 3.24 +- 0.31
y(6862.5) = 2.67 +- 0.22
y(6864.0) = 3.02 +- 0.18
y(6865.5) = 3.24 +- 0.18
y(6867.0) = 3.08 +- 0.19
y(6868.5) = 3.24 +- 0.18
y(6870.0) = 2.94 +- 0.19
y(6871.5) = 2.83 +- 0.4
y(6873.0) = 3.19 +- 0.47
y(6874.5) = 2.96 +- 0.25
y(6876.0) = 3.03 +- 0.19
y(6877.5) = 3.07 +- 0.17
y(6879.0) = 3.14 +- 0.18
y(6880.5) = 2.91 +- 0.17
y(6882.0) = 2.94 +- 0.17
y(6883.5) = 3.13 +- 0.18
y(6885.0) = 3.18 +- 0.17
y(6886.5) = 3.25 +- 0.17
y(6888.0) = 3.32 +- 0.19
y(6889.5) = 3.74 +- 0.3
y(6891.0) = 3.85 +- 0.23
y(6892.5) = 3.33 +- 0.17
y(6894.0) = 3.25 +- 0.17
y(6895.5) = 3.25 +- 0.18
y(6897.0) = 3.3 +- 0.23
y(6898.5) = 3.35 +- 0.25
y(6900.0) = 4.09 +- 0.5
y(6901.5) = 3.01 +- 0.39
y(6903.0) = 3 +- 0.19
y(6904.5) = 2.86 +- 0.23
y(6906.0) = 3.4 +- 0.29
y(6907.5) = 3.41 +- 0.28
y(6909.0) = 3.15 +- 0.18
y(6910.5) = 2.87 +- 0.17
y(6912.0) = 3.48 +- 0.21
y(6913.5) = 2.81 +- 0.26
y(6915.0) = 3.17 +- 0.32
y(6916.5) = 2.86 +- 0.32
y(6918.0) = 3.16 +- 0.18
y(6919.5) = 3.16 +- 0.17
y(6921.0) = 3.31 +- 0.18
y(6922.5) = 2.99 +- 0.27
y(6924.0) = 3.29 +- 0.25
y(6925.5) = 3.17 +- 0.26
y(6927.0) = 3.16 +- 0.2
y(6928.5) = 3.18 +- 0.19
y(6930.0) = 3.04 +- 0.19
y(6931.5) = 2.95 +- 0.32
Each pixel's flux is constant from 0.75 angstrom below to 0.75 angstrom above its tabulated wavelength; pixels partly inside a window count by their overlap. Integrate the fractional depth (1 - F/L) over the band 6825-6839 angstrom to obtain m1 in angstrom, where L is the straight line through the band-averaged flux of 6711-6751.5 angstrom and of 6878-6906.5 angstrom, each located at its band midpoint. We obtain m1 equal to 1.7 angstrom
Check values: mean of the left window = 3.62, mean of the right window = 3.28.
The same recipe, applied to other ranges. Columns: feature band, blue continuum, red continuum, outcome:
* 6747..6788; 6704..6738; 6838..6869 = 4.1 angstrom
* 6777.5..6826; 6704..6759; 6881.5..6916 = 2.9 angstrom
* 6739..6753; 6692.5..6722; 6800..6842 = 1.3 angstrom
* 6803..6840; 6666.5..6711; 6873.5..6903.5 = 1.0 angstrom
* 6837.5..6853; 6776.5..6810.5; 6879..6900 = 1.1 angstrom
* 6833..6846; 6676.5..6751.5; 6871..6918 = 1.4 angstrom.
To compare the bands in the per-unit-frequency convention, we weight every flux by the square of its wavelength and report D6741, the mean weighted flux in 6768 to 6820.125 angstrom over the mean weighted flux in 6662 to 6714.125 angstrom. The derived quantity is 1.04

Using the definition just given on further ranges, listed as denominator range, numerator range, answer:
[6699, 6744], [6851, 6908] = 0.93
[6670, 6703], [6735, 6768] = 1.03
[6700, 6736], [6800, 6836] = 0.88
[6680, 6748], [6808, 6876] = 0.94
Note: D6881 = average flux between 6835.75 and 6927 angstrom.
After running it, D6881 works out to 3.12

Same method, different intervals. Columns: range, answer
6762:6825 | 3.15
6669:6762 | 3.33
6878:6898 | 3.27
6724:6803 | 3.23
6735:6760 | 3.1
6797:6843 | 3.09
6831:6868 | 3.02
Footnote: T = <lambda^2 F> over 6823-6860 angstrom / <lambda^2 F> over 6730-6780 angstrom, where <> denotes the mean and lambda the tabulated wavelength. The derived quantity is 1.0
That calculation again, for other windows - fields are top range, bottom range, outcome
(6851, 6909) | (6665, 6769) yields 1.01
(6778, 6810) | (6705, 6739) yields 0.87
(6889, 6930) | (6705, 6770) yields 0.99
